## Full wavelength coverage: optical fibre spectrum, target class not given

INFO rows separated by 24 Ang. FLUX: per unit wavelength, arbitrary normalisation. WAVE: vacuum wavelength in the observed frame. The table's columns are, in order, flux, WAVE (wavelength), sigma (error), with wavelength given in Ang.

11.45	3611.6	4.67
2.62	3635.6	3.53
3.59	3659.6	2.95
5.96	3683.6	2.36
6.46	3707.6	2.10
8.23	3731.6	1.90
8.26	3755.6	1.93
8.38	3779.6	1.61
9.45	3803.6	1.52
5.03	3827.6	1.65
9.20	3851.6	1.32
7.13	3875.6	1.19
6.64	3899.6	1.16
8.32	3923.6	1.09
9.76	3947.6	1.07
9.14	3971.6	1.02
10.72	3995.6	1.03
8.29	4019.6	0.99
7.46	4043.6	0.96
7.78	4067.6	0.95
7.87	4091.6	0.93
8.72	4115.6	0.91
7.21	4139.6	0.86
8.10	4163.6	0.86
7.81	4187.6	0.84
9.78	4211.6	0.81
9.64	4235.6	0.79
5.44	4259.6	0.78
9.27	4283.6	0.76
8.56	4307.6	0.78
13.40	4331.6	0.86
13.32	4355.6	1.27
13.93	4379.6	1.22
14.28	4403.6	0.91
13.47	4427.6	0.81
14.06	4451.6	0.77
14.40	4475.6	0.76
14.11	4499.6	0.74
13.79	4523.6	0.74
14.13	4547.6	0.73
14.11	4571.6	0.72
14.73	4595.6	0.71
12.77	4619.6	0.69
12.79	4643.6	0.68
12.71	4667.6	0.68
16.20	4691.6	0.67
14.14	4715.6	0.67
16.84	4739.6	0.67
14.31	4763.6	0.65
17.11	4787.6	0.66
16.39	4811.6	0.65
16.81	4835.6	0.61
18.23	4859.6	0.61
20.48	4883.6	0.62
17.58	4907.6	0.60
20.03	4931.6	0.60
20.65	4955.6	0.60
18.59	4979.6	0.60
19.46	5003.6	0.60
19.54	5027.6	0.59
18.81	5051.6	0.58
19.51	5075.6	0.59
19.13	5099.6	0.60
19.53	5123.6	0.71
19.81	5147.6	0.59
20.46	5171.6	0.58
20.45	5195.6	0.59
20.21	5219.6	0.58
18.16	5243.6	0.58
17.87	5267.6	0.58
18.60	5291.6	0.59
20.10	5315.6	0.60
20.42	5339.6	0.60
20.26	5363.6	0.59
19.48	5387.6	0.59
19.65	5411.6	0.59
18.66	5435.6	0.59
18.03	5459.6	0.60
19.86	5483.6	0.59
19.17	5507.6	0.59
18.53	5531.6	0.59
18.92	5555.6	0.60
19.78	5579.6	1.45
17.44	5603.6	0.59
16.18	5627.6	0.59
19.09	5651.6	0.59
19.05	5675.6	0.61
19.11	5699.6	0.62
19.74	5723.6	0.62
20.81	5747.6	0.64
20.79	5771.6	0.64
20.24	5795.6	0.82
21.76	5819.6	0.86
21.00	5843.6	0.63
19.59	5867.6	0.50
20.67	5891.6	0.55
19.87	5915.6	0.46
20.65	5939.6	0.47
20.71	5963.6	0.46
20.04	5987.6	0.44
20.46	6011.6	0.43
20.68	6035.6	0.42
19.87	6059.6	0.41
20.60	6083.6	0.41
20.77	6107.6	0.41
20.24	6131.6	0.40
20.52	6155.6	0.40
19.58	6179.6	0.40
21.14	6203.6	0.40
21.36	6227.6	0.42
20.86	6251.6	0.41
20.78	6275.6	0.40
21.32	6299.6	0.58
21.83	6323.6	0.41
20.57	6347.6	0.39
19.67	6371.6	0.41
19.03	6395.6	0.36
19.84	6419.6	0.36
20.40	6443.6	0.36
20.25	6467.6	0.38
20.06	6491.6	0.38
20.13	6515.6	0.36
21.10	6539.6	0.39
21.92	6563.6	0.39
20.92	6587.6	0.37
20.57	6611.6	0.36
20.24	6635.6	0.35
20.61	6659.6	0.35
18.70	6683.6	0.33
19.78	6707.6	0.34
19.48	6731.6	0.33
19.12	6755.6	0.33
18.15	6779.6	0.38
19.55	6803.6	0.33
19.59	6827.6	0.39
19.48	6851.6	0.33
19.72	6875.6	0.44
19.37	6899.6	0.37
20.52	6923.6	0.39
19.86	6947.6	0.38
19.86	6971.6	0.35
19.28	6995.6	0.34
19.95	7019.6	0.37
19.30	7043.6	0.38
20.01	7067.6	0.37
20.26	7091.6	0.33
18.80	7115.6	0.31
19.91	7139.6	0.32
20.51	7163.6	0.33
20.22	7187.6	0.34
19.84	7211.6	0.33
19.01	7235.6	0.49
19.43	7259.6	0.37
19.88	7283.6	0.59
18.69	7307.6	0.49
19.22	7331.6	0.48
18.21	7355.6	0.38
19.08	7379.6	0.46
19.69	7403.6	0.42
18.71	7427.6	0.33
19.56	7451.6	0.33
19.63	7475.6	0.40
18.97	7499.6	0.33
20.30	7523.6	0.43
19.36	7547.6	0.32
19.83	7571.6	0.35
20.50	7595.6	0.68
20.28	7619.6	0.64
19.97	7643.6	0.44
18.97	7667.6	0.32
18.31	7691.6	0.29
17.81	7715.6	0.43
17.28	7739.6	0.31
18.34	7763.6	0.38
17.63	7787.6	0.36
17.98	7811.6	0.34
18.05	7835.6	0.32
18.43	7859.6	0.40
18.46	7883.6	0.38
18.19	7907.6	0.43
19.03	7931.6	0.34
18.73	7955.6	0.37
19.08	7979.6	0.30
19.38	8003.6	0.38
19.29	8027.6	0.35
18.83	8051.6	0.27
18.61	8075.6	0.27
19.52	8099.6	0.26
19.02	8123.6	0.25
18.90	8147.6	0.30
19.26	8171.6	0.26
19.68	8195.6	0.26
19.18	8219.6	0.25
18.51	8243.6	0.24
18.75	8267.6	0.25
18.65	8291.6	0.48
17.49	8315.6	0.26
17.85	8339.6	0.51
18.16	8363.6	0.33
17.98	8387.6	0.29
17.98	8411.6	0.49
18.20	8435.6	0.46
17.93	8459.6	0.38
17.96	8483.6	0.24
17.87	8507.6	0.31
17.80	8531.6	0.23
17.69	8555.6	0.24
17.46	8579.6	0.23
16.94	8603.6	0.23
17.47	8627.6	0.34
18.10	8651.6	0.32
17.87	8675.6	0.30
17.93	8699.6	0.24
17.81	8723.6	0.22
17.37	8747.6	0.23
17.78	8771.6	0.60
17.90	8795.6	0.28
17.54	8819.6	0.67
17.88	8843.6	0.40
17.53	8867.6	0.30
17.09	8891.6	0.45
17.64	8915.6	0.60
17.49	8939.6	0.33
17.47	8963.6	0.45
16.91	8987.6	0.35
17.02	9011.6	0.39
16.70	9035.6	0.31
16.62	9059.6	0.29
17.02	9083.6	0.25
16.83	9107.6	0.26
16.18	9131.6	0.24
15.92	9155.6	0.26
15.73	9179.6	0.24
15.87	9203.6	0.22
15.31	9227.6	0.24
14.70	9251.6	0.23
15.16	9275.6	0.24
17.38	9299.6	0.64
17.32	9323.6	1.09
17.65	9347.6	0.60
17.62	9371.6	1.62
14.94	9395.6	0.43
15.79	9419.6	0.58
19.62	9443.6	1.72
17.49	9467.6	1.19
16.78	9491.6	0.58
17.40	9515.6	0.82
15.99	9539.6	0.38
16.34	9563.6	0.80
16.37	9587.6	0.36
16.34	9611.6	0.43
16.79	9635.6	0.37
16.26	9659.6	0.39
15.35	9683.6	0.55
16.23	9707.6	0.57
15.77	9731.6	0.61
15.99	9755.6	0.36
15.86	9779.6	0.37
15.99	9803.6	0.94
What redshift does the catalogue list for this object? 0.084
